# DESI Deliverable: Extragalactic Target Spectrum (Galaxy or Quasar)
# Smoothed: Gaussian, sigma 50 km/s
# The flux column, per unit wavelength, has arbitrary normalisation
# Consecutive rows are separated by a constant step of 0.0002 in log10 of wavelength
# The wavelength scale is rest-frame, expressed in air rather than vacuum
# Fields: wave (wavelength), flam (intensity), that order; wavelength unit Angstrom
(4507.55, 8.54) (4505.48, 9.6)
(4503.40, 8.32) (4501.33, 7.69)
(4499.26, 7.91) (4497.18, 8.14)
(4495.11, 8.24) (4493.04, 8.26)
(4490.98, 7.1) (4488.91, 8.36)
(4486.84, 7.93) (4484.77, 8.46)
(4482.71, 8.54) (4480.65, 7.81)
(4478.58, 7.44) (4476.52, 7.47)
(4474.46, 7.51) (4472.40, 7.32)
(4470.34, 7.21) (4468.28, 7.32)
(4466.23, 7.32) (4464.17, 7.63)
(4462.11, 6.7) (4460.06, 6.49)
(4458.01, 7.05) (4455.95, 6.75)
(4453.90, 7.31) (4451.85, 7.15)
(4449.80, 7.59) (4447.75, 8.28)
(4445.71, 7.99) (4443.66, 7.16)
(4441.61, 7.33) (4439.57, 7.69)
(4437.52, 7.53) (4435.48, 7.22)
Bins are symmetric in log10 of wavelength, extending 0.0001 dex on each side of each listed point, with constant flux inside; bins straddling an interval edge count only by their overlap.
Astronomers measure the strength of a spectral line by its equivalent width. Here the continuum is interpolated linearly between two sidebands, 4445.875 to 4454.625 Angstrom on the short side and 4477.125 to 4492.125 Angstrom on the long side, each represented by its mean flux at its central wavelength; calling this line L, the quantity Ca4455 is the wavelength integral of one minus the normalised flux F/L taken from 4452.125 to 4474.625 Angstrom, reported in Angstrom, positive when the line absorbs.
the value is 1.8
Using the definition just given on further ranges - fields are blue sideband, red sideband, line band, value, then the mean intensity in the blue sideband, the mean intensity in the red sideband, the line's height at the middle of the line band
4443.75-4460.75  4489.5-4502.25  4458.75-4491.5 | 0.42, 7.33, 7.91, 7.64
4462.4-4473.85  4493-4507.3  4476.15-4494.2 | -0.22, 7.32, 8.32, 7.85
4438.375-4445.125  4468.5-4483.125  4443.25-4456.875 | -0.04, 7.43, 7.56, 7.46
